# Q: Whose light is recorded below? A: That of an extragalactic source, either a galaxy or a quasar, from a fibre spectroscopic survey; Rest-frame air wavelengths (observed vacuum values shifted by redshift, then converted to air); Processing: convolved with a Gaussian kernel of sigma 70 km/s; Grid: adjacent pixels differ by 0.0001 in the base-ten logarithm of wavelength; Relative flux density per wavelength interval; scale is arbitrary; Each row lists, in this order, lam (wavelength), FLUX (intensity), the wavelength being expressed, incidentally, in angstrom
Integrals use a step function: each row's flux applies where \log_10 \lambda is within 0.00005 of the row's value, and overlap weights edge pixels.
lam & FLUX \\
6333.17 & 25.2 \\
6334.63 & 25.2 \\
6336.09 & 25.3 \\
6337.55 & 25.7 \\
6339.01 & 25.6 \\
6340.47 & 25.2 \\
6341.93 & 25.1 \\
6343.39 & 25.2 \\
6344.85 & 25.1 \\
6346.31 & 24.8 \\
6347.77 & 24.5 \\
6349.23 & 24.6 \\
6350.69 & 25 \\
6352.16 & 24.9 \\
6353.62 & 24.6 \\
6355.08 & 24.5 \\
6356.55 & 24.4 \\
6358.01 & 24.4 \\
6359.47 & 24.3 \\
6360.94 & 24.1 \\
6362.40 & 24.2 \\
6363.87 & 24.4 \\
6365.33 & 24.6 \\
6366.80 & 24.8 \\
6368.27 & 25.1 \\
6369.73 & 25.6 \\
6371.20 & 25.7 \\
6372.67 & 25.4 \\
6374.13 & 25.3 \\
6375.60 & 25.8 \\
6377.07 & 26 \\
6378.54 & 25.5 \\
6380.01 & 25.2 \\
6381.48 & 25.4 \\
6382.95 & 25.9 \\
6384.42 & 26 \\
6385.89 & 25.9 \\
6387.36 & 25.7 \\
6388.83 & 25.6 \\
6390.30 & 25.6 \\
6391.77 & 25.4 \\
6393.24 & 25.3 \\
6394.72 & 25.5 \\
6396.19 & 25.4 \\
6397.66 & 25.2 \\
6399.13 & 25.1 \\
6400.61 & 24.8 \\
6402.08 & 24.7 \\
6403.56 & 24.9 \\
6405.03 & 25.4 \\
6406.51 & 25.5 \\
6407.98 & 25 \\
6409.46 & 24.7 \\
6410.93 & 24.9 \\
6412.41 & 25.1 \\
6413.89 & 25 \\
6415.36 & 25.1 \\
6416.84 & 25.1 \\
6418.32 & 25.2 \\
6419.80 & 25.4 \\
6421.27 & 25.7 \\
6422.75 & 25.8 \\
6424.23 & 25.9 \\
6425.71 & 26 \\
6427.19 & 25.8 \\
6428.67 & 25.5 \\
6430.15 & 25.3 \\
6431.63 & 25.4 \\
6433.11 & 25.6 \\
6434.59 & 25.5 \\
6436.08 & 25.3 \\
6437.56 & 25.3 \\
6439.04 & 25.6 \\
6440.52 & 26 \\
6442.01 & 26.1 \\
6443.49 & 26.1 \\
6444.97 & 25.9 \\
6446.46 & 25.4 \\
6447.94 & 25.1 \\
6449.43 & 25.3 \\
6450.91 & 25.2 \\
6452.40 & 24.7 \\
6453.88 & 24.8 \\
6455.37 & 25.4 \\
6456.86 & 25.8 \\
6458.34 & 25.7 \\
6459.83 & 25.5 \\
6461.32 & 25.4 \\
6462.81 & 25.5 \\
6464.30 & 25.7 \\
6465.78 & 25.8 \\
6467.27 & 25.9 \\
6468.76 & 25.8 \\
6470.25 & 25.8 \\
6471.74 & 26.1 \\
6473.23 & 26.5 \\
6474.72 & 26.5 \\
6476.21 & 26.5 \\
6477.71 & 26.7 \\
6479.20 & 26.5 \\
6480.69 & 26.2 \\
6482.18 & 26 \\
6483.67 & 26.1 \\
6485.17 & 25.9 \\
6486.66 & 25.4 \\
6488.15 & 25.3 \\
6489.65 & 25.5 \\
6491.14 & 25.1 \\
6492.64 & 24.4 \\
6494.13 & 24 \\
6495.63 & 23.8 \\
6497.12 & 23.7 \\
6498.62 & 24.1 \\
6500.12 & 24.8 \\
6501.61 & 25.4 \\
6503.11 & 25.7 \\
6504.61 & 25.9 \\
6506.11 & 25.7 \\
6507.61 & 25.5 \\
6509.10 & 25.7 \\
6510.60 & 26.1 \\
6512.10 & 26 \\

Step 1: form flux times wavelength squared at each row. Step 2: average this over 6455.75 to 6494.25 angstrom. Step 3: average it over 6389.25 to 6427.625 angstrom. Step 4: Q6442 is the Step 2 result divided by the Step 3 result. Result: 1.04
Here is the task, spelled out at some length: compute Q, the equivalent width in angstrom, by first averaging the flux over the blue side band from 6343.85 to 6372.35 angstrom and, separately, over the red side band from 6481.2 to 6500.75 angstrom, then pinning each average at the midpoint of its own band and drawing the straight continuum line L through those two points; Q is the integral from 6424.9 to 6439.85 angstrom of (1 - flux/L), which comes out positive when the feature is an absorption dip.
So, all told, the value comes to -0.4 angstrom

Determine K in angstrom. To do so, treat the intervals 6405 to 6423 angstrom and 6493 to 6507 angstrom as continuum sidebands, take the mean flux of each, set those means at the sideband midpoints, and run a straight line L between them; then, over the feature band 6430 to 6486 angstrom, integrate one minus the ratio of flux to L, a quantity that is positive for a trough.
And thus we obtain -1.7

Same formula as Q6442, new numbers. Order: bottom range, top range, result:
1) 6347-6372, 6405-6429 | 1.05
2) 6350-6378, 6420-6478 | 1.06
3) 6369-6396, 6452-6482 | 1.04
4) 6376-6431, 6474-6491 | 1.05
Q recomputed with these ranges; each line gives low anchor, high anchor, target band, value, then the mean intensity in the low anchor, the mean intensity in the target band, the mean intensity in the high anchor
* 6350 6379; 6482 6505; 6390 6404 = -0.13 angstrom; 24.9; 25.2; 25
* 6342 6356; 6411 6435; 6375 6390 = -0.36 angstrom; 24.8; 25.7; 25.4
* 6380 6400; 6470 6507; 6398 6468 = 0.30 angstrom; 25.5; 25.4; 25.5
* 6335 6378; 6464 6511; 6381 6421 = -0.19 angstrom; 25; 25.3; 25.6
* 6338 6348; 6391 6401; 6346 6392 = 0.16 angstrom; 25.1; 25.1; 25.3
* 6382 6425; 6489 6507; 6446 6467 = -0.28 angstrom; 25.3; 25.4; 24.8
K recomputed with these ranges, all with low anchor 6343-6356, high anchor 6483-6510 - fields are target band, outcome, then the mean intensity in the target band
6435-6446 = -0.3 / 25.7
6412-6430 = -0.4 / 25.5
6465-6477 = -0.5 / 26.1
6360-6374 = 0.0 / 24.9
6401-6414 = -0.1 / 25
